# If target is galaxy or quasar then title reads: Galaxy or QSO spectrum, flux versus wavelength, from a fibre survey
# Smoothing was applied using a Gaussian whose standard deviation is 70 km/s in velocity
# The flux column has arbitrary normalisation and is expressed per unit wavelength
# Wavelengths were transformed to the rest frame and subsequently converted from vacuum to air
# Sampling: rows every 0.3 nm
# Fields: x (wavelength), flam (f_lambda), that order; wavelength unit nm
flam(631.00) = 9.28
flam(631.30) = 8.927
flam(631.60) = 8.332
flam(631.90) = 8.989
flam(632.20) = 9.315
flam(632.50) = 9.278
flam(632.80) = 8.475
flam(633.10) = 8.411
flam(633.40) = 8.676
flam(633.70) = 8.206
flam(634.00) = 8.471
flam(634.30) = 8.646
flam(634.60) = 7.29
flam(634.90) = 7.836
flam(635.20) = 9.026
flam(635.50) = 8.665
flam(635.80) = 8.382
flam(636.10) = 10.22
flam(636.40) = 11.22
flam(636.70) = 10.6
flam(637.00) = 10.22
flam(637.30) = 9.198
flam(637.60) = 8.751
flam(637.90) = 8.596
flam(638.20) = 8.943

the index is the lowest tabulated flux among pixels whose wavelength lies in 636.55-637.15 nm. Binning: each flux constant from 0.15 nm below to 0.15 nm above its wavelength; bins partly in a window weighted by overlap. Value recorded 10.22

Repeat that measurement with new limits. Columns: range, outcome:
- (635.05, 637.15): 8.382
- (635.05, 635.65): 8.665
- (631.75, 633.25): 8.411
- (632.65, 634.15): 8.206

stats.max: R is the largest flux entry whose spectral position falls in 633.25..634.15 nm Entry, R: 8.676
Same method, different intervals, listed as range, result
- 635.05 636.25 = 10.22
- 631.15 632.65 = 9.315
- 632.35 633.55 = 9.278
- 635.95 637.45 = 11.22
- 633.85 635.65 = 9.026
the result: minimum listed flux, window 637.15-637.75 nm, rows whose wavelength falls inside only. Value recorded 8.751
